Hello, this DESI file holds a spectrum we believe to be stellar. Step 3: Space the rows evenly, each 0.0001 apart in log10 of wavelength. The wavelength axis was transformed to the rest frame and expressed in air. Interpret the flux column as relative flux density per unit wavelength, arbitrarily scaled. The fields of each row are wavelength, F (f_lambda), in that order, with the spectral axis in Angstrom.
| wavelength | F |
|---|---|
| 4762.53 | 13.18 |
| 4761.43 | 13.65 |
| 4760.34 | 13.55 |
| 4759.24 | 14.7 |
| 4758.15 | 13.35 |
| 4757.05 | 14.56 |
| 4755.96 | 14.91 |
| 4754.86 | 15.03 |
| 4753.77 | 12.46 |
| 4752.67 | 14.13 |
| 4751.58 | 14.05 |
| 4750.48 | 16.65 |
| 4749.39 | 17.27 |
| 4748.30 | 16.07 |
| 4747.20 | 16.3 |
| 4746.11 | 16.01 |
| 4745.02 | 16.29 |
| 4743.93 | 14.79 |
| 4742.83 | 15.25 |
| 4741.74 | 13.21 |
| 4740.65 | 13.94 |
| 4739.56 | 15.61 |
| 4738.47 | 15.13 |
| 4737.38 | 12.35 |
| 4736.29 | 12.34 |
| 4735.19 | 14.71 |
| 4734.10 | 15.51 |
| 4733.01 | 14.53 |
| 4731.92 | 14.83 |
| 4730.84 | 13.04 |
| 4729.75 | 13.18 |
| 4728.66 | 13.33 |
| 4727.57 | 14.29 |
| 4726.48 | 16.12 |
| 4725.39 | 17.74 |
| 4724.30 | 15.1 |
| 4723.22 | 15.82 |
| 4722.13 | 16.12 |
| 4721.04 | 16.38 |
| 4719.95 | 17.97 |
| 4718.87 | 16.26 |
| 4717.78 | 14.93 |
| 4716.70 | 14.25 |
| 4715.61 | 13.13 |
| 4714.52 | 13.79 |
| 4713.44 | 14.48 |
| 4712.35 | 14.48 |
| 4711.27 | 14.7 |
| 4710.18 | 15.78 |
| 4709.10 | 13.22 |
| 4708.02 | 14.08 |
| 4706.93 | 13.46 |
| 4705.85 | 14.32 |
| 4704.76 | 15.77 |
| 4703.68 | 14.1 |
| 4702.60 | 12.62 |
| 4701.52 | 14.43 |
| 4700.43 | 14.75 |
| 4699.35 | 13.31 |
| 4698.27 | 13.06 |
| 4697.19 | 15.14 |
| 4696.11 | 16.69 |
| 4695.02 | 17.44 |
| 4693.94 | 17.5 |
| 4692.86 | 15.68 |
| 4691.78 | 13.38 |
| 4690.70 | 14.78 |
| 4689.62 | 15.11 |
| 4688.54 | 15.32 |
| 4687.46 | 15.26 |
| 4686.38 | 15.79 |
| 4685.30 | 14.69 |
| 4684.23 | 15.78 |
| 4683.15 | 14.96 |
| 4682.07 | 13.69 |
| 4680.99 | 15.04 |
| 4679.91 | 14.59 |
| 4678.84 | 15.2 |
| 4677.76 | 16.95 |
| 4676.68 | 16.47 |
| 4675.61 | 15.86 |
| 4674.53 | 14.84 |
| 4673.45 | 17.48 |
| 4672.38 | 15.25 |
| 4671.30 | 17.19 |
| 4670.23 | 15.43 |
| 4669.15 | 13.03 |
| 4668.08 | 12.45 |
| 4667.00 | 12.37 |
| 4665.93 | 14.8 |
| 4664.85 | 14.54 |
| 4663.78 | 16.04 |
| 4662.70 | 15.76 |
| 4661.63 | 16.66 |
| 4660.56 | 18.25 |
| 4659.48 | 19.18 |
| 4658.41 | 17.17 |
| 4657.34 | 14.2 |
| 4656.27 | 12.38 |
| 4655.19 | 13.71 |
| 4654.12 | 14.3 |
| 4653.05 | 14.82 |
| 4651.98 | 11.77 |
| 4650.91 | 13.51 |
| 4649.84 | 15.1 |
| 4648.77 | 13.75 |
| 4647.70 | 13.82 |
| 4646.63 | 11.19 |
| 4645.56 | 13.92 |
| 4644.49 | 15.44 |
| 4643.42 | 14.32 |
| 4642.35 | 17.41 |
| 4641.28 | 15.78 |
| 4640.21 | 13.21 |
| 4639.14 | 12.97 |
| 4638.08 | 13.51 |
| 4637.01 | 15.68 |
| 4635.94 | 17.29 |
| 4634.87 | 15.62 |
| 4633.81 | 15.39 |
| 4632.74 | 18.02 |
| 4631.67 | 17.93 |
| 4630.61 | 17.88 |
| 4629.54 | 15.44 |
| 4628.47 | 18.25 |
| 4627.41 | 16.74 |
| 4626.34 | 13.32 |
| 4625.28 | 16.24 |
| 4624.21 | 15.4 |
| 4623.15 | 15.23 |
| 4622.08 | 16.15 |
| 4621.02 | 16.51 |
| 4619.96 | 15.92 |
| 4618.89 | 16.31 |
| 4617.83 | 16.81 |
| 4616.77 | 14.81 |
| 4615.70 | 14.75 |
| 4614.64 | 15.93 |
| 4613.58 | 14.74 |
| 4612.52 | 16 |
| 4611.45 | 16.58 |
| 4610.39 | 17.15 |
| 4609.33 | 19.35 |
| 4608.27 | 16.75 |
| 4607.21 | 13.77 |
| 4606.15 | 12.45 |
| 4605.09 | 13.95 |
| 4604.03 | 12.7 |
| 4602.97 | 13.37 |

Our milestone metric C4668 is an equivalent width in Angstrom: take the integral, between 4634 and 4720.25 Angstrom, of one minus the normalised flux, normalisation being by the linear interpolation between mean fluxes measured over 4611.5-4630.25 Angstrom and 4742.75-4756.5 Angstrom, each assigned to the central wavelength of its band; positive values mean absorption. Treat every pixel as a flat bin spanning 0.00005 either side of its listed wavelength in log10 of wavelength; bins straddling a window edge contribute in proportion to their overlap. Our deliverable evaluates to 3.91 Angstrom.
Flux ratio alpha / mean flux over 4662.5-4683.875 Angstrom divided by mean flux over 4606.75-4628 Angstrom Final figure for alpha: 0.9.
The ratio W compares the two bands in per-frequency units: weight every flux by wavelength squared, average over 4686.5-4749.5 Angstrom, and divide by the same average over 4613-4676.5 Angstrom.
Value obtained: 1.01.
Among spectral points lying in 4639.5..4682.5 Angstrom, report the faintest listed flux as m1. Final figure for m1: 11.19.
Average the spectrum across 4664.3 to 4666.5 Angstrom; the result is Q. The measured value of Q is 14.7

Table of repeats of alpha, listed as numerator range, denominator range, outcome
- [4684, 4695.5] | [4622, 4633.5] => 0.95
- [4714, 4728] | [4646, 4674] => 1.05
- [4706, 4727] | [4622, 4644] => 0.96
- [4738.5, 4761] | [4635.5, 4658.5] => 1.05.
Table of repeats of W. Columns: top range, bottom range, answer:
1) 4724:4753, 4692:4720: 1.02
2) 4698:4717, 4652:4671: 0.96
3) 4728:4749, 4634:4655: 1.05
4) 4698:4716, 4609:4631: 0.91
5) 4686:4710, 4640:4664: 1.01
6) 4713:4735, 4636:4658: 1.10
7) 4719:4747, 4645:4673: 1.06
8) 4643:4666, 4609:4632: 0.92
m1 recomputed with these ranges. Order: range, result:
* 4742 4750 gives 14.79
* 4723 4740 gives 12.34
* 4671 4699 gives 13.06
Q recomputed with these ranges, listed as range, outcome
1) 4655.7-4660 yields 15.7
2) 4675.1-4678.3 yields 16.4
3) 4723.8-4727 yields 16.3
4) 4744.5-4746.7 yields 16.2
